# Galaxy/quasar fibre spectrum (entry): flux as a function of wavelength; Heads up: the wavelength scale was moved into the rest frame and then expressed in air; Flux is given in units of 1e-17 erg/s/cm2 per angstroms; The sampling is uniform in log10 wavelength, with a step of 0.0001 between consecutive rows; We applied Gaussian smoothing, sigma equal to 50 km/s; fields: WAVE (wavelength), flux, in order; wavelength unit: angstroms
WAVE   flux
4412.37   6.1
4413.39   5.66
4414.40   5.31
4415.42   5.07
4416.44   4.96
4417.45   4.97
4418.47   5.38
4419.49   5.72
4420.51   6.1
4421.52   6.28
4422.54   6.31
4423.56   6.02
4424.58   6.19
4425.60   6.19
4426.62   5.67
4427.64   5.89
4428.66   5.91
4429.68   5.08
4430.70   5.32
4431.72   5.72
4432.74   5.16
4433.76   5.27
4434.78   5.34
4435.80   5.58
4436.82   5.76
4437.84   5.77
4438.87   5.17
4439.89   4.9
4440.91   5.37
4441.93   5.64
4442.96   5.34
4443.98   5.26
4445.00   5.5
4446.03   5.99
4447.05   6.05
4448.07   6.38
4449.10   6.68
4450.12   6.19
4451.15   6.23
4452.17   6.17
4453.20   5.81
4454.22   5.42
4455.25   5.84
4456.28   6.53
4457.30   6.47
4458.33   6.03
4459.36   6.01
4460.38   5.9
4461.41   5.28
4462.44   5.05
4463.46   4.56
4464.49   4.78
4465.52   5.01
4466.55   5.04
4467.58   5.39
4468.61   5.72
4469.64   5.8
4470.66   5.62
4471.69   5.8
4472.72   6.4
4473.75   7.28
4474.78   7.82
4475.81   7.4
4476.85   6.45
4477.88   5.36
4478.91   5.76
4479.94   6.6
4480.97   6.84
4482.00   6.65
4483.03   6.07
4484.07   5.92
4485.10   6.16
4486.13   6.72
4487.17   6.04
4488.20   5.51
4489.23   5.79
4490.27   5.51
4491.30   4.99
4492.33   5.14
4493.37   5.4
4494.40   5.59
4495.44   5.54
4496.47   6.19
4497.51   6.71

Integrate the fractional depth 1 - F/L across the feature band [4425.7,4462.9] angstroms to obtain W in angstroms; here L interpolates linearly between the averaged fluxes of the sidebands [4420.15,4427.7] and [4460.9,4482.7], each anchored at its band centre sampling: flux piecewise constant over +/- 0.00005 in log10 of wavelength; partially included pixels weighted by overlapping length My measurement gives 1.9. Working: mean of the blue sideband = 6.09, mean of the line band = 5.72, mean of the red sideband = 5.94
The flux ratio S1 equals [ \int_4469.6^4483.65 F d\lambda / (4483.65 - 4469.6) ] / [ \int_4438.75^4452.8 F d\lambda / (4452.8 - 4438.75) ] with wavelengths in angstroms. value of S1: 1.1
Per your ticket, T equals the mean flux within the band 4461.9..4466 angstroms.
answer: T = 4.85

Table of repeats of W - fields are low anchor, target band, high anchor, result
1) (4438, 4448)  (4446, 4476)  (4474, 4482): 0.69 angstroms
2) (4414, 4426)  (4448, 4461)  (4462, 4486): -0.49 angstroms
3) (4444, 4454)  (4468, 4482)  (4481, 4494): -1.07 angstroms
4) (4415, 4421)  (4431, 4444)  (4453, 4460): 0.66 angstroms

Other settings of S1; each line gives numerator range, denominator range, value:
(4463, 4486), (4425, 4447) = 1.09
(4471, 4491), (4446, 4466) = 1.08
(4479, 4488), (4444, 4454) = 1.04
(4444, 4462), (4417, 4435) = 1.05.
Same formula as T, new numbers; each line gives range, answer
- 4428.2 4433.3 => 5.43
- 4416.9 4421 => 5.53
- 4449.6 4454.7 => 5.98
